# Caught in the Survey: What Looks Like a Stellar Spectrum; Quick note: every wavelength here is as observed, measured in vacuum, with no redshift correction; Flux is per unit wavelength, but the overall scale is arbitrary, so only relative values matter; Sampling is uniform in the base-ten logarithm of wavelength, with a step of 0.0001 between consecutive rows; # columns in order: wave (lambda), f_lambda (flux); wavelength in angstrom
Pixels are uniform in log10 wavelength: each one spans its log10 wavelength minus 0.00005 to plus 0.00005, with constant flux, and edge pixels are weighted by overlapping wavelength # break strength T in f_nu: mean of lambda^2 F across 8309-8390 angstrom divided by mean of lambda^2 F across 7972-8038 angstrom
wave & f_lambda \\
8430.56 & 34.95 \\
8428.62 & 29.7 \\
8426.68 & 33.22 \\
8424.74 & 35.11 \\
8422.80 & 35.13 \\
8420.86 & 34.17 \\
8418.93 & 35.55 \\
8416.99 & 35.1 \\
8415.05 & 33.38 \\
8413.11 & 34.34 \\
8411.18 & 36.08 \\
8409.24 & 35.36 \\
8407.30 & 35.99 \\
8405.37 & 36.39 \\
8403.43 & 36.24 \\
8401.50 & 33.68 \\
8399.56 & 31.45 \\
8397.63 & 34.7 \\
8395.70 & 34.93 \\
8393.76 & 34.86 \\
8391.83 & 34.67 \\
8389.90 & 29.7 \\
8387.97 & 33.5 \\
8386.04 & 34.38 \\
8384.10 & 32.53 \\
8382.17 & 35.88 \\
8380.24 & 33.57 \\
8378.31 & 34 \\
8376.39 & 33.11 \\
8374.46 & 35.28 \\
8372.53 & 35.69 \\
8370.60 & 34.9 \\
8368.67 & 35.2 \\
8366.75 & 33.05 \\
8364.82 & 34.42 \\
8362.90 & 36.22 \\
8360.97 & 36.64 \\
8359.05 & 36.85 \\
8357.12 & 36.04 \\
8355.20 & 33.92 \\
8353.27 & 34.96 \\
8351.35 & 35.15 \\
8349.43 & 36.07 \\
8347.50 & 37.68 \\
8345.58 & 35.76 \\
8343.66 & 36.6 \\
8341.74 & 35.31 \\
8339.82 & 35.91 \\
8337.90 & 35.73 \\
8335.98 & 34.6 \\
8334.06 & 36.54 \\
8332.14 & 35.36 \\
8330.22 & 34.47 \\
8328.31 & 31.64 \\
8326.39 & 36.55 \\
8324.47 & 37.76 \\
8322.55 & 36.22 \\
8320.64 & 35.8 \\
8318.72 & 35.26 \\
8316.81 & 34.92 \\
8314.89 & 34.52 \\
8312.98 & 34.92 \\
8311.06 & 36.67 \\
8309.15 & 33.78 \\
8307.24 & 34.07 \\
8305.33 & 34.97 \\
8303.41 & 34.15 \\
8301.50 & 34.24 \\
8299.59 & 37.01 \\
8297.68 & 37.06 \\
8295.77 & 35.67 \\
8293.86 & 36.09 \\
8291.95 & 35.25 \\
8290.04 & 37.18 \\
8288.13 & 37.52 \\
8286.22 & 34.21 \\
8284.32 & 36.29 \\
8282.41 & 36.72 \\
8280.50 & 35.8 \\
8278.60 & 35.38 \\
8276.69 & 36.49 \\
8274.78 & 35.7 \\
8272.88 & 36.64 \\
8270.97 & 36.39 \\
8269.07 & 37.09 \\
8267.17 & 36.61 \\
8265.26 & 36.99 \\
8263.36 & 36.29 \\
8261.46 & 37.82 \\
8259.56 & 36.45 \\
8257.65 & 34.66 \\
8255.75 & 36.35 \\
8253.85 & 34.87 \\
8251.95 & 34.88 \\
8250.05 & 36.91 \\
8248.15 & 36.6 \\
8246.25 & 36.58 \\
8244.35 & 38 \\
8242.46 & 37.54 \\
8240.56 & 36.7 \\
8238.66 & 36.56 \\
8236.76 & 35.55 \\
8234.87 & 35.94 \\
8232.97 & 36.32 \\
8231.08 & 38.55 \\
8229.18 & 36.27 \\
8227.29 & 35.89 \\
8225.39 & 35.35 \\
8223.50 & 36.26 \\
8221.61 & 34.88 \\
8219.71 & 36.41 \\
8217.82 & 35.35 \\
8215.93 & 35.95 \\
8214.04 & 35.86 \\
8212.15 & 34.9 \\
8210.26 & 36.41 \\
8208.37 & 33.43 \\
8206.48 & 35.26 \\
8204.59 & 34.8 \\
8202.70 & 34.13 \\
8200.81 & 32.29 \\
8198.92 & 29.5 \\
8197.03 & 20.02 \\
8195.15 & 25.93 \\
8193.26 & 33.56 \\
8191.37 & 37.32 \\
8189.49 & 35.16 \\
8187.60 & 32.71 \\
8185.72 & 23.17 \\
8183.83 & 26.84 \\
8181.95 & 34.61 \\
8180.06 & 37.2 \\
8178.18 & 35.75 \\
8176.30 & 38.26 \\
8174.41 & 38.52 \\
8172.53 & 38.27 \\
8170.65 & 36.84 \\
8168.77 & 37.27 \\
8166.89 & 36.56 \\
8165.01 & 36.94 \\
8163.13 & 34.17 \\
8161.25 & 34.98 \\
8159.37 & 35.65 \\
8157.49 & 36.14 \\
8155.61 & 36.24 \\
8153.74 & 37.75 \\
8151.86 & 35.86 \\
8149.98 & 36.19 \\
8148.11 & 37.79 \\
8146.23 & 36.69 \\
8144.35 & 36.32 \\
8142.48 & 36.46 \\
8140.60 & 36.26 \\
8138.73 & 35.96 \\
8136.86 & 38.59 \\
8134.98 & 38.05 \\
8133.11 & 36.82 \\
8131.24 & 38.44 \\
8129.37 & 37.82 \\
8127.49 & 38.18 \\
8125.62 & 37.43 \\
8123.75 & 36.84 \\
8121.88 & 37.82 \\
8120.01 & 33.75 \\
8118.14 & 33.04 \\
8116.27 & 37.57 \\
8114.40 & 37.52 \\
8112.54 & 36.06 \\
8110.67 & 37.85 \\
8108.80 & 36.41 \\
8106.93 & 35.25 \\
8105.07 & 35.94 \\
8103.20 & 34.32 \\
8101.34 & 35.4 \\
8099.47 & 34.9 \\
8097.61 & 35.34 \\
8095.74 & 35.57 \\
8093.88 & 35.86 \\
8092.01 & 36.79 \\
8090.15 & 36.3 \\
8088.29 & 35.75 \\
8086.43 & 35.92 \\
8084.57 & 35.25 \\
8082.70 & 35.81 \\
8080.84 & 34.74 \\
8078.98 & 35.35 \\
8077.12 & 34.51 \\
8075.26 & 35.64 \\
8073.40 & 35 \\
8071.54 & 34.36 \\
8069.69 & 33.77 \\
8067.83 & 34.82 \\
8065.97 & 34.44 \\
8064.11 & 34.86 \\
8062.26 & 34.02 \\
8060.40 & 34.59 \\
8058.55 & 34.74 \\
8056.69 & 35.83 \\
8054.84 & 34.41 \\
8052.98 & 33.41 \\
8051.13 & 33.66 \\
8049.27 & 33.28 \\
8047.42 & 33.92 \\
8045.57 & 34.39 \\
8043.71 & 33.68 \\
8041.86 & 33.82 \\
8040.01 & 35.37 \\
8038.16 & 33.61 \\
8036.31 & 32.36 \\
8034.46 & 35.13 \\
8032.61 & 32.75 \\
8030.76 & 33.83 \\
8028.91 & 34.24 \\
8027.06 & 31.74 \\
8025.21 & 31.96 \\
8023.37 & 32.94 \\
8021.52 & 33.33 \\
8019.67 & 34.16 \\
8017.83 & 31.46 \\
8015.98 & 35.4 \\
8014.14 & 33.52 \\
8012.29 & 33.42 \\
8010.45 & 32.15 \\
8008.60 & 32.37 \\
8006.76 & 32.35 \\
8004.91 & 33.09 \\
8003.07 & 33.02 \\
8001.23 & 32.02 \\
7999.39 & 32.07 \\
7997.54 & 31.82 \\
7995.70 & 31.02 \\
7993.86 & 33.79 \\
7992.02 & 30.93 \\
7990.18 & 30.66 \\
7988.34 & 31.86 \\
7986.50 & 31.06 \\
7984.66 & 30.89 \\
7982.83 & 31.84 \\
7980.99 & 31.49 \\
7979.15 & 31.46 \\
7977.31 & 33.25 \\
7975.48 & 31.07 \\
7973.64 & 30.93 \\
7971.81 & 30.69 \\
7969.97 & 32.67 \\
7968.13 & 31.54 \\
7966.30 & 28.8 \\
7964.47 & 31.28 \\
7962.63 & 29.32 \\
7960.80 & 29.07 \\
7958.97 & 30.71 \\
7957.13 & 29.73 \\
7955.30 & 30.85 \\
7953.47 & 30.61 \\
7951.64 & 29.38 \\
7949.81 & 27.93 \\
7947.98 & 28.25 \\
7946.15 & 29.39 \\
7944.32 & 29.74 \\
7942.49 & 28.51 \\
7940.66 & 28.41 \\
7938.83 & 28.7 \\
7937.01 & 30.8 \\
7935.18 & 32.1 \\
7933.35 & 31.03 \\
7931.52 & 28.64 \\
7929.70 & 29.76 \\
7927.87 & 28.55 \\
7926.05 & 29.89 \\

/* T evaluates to 1.2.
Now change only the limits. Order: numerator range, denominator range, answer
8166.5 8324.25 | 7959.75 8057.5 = 1.15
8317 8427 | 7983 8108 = 1.12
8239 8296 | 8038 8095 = 1.10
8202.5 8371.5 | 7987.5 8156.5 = 1.08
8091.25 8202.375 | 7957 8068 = 1.12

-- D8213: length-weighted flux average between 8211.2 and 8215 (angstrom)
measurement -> 35.4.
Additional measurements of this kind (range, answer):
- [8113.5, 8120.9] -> 35.5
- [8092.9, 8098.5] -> 35.5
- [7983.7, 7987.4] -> 31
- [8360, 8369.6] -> 35.1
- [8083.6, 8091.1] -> 35.8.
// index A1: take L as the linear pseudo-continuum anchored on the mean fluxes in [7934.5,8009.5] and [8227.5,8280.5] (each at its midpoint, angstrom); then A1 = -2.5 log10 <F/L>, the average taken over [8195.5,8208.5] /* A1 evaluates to 0.15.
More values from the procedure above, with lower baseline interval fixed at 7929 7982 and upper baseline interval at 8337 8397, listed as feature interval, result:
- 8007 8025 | -0.08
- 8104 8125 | -0.13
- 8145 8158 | -0.13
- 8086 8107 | -0.12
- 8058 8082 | -0.10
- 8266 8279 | -0.08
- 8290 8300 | -0.07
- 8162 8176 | -0.13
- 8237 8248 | -0.11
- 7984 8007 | -0.04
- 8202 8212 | -0.06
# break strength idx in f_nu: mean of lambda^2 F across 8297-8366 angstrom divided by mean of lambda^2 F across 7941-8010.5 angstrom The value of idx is 1.3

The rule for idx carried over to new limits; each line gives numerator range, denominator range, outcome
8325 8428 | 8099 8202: 1.04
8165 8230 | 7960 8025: 1.13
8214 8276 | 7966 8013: 1.22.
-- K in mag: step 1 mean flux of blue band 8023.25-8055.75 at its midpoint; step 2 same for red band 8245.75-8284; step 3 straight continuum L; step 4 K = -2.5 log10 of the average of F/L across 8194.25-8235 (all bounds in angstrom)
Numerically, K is 0.05 mag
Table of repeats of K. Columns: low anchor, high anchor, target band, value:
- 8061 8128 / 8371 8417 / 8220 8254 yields -0.04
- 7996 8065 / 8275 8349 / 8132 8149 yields -0.08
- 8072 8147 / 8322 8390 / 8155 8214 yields 0.06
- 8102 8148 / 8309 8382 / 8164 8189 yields 0.05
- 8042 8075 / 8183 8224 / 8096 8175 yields -0.09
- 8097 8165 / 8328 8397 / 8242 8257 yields -0.02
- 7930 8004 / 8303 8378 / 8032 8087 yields -0.09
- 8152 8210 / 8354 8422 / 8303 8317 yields -0.01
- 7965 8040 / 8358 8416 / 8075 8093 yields -0.09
